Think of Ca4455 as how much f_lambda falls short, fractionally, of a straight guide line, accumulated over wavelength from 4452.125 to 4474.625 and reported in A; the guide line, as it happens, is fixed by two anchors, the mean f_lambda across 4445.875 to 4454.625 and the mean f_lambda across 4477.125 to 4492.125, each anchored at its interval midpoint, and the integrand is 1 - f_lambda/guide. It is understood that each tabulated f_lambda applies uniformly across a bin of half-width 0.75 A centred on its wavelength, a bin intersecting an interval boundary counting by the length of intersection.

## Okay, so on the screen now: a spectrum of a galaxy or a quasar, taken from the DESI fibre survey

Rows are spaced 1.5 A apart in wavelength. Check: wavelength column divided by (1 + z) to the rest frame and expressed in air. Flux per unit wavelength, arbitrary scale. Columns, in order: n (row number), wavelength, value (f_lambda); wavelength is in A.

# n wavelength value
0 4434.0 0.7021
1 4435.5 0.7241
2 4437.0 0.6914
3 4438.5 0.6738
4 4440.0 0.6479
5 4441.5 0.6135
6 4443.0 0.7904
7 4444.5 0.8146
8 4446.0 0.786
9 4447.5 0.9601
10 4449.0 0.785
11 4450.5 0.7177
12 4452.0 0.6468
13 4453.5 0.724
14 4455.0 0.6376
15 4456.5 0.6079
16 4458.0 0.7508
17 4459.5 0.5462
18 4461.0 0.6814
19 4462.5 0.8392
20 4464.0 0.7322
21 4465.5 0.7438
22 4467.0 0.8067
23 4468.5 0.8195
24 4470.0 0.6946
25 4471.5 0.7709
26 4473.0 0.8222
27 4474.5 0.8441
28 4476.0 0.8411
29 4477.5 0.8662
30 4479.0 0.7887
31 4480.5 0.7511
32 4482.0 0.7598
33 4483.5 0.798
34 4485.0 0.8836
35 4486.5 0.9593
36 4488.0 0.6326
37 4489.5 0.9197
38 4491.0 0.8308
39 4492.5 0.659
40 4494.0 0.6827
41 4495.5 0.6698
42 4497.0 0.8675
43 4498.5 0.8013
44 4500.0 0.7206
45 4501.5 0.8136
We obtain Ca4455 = 1.55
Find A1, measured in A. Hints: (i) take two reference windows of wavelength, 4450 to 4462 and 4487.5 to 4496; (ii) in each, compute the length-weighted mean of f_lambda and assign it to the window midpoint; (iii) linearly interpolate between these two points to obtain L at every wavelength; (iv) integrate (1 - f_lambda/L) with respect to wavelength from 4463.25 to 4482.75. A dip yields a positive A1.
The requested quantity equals -2.4 A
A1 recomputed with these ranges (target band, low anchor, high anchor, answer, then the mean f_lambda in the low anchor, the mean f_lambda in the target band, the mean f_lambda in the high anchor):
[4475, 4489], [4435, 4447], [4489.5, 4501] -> -1.1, 0.723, 0.812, 0.76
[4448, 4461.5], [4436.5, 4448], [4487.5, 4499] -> 1.2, 0.744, 0.683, 0.76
